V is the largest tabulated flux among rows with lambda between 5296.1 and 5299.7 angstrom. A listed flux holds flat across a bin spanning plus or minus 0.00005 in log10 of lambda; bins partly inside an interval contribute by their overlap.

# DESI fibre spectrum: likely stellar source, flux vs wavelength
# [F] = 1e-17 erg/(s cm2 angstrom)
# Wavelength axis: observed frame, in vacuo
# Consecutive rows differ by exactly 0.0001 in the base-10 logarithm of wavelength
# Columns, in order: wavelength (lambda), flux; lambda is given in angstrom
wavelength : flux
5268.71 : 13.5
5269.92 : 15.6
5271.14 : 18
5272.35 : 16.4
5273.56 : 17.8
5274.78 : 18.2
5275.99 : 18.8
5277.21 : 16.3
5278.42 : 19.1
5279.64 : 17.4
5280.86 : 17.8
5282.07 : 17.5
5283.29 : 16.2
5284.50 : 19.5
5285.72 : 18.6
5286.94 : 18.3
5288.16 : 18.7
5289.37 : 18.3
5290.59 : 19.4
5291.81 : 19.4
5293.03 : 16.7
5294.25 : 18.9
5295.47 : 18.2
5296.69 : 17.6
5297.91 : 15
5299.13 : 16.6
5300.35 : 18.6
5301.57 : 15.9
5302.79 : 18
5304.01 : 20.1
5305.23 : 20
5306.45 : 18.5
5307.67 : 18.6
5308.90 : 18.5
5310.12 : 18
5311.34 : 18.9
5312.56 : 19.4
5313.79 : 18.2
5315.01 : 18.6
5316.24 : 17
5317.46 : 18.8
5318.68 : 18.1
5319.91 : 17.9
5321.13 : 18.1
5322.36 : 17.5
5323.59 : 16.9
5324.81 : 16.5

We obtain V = 17.6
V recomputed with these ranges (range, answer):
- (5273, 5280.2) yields 19.1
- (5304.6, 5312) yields 20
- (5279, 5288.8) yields 19.5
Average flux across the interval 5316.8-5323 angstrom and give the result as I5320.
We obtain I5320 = 18.1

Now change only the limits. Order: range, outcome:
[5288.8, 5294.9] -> 18.5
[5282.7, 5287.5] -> 18.2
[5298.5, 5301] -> 17.6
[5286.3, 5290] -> 18.4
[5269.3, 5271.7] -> 16.7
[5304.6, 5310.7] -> 18.7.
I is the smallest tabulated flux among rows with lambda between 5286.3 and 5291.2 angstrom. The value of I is 18.3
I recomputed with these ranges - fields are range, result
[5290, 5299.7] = 15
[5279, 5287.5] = 16.2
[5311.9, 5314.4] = 18.2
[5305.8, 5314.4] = 18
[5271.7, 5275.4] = 16.4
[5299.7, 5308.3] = 15.9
